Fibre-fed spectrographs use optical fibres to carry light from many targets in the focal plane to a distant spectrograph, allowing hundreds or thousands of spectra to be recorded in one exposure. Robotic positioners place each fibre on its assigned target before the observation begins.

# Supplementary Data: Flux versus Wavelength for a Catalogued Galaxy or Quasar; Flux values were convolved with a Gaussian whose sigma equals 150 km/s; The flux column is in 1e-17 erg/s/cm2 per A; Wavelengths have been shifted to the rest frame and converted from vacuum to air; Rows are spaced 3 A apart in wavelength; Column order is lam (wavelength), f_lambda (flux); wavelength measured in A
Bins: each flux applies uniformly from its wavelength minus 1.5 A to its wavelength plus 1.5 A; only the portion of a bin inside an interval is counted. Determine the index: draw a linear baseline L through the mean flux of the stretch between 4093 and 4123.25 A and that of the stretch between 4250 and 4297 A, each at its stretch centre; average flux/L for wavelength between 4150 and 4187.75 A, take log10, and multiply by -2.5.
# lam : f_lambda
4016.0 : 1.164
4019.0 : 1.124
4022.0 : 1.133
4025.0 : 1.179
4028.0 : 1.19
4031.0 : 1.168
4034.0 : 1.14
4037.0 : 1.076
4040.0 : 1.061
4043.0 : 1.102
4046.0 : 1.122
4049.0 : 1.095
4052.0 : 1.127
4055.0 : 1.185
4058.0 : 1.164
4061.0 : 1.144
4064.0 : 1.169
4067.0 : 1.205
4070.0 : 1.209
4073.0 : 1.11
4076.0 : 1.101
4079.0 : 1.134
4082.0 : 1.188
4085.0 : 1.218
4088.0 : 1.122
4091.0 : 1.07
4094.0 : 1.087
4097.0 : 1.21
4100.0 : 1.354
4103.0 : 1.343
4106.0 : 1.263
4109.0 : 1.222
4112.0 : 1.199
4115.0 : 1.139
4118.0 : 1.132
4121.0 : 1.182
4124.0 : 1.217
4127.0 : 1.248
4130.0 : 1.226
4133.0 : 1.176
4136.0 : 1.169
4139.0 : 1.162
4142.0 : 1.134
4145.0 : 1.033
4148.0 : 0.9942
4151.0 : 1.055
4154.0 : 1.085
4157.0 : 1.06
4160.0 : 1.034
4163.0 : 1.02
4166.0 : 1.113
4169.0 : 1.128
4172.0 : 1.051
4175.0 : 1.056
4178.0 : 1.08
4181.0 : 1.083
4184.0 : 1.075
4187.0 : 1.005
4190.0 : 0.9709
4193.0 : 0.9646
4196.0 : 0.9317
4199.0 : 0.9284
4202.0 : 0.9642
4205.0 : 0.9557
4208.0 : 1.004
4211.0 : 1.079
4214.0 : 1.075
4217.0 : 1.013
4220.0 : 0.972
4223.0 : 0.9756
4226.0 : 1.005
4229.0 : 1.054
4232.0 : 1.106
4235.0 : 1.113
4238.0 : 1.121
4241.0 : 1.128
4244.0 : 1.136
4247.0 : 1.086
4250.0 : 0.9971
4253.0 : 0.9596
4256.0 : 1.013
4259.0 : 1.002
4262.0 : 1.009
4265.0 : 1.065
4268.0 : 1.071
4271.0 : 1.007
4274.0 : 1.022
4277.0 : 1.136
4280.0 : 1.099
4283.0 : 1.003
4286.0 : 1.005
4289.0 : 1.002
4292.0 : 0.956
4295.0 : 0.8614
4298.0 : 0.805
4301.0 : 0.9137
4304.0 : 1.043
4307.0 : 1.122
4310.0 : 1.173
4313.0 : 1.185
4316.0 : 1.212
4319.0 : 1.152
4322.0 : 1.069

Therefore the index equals 0.07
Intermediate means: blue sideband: 1.22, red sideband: 1.01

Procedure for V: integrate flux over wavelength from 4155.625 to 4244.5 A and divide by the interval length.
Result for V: 1.04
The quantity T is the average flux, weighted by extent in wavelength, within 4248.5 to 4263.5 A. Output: 0.996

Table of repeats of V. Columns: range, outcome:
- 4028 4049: 1.12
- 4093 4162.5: 1.16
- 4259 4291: 1.04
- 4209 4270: 1.05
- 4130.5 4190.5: 1.08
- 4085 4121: 1.2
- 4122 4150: 1.15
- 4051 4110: 1.18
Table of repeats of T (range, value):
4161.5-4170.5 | 1.09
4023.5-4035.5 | 1.17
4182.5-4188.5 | 1.04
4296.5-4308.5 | 0.971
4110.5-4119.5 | 1.16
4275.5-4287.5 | 1.06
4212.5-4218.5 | 1.04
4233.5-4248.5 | 1.12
